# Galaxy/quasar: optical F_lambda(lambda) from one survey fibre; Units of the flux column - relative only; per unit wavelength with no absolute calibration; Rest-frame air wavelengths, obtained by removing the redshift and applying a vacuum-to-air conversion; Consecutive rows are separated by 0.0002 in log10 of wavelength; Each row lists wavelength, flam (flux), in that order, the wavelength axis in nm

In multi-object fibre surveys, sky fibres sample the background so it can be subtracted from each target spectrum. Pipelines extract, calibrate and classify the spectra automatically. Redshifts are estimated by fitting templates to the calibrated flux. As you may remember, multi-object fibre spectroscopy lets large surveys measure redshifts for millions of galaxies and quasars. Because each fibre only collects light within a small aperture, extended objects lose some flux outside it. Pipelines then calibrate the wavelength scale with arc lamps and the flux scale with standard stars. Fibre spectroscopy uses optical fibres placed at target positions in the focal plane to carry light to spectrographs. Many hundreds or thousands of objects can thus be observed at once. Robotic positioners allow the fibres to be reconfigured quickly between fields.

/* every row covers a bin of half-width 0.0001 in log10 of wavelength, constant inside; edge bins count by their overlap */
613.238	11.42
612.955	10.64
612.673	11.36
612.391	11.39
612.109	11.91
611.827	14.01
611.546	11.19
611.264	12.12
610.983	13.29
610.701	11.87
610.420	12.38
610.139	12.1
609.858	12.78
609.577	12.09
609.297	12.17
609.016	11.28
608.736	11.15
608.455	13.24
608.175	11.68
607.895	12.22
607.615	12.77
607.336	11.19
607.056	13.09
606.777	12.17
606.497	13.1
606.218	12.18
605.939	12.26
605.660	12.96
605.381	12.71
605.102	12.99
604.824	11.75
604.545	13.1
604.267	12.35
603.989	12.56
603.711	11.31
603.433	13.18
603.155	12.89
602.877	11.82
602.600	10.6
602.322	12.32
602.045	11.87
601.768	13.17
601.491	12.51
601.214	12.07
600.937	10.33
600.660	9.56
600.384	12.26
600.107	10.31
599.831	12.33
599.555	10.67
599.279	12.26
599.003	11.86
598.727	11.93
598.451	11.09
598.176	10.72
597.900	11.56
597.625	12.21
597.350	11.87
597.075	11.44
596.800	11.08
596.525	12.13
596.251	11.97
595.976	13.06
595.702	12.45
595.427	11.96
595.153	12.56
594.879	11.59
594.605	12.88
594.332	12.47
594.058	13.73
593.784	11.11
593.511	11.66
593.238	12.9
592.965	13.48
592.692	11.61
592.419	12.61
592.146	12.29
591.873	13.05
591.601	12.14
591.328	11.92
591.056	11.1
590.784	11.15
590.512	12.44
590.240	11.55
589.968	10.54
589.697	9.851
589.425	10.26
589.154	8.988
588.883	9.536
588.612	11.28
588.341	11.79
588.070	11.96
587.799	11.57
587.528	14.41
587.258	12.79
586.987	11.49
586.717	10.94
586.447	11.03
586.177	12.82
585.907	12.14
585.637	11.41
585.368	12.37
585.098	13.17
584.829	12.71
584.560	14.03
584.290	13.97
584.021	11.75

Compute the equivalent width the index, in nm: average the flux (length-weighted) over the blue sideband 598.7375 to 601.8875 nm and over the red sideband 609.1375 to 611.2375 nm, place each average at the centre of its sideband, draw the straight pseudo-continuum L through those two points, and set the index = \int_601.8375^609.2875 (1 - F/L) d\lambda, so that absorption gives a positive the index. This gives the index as -0.17 nm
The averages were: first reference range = 11.6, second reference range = 12.4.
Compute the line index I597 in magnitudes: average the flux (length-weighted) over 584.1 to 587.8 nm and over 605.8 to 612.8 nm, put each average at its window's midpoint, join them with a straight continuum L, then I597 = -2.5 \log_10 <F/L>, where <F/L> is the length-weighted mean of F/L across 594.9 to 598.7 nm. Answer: 0.05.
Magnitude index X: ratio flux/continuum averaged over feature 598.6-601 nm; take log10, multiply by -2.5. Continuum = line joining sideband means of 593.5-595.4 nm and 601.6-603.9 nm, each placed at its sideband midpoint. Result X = 0.08 mag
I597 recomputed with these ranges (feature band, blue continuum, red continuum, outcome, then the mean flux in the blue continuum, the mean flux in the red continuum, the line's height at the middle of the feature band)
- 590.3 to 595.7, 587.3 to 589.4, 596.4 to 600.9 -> -0.08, 11.4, 11.4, 11.4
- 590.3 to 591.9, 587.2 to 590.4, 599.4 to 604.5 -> -0.05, 11.2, 11.8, 11.3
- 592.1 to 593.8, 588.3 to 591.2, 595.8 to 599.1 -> -0.11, 10.7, 11.8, 11.2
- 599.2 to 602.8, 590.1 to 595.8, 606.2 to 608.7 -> 0.07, 12.2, 12.4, 12.3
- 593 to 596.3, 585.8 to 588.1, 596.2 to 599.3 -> -0.06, 12.1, 11.6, 11.8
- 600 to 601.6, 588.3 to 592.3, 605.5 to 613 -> 0.06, 11.2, 12.2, 11.7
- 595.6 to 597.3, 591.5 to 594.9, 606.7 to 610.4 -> 0.03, 12.5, 12.2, 12.4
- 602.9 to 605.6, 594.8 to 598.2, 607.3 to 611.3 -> -0.04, 11.9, 12.2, 12.1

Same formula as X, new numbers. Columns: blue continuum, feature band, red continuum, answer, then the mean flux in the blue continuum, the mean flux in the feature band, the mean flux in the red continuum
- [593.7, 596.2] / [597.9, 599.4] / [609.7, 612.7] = 0.08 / 12.4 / 11.6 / 12.2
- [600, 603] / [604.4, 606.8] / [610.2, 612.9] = -0.07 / 11.5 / 12.6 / 12.1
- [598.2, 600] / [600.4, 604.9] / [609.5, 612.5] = -0.01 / 11.6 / 12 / 12.3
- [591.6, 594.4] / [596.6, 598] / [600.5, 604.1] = 0.05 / 12.5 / 11.7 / 11.9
